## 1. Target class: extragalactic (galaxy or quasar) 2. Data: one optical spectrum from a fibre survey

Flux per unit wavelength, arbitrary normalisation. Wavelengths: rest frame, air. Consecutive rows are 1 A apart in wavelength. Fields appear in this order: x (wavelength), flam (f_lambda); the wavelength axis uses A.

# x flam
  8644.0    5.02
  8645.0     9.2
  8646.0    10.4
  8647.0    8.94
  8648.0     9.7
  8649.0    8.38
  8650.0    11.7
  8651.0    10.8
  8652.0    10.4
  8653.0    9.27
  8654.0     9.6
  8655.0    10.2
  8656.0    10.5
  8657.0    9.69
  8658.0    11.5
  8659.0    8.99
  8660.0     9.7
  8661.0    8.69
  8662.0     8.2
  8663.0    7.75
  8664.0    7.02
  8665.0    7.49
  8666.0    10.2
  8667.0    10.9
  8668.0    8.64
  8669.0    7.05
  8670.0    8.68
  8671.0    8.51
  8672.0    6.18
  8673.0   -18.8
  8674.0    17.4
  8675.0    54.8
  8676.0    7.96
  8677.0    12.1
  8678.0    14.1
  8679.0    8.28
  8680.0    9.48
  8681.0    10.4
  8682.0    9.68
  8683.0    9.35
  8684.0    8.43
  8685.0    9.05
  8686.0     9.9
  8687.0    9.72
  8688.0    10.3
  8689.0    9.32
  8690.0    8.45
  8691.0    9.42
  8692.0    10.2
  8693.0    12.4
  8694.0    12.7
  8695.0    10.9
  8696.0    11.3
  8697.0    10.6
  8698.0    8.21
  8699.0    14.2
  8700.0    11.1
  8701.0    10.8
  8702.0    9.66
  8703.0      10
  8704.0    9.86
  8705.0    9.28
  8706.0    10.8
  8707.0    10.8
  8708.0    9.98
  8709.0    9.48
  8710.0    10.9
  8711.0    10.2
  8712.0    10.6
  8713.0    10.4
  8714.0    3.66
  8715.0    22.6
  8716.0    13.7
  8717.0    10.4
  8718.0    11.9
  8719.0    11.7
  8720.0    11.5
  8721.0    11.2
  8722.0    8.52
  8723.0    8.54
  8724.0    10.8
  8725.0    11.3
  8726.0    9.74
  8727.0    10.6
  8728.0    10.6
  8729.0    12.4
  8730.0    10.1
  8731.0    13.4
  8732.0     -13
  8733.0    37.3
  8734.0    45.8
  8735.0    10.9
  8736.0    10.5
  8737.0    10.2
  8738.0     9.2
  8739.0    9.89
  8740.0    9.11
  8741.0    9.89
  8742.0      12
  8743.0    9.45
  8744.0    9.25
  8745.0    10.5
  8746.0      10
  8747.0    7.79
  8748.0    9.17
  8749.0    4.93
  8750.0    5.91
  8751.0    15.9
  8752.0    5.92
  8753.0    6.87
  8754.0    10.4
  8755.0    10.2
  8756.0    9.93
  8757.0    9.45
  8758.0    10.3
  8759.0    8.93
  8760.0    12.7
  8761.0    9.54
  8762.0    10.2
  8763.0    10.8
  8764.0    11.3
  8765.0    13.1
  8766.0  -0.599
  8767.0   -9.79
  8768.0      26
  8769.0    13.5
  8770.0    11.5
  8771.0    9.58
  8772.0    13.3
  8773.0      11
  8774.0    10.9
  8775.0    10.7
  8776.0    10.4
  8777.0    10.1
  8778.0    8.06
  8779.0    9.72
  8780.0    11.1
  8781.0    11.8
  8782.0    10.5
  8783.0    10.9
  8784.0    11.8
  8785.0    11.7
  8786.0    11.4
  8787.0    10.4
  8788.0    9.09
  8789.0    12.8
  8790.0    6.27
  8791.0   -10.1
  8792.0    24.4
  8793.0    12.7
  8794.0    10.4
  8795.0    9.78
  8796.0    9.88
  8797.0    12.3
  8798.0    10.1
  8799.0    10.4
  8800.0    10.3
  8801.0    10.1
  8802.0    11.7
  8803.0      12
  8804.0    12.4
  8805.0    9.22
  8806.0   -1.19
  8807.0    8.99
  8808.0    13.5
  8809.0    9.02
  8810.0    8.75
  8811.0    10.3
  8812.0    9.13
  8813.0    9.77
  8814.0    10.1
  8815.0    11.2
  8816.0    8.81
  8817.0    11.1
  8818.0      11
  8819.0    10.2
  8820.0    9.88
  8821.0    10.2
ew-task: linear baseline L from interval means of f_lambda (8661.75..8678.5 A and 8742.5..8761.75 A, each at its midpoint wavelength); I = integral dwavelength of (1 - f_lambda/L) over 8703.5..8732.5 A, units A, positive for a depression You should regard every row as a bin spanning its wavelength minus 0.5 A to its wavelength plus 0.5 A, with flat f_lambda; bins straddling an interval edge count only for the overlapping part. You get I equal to -0.68 A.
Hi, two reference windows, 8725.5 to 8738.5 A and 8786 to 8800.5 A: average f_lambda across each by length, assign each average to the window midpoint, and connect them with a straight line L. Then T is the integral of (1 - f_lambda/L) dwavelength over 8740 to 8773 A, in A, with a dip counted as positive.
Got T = 6.8 A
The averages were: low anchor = 13.7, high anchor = 9.96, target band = 9.64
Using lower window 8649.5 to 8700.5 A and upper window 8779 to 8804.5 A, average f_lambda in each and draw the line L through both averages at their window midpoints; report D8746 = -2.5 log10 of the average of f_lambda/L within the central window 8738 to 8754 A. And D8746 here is 0.142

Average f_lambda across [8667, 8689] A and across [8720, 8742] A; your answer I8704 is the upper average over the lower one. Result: 1.2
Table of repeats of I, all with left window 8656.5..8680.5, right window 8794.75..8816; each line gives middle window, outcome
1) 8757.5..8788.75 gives -1.2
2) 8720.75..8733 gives 0.3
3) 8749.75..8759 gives 0.5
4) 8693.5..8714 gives -0.6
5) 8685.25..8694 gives 0.0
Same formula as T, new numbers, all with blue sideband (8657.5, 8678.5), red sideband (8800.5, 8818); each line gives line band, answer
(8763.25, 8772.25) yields 0.2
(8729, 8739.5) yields -4.5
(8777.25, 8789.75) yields -1.0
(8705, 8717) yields -1.1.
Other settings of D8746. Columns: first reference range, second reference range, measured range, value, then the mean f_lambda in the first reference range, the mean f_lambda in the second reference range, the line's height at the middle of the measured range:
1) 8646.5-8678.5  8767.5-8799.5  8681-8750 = -0.03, 10.2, 11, 10.6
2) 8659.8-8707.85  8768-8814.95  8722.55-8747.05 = -0.16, 10.2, 10.4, 10.3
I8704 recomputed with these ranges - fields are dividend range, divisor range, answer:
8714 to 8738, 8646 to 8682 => 1.26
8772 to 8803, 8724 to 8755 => 0.93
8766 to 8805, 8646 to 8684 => 1.03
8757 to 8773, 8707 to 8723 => 0.91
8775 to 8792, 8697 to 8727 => 0.89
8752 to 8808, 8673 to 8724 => 0.89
